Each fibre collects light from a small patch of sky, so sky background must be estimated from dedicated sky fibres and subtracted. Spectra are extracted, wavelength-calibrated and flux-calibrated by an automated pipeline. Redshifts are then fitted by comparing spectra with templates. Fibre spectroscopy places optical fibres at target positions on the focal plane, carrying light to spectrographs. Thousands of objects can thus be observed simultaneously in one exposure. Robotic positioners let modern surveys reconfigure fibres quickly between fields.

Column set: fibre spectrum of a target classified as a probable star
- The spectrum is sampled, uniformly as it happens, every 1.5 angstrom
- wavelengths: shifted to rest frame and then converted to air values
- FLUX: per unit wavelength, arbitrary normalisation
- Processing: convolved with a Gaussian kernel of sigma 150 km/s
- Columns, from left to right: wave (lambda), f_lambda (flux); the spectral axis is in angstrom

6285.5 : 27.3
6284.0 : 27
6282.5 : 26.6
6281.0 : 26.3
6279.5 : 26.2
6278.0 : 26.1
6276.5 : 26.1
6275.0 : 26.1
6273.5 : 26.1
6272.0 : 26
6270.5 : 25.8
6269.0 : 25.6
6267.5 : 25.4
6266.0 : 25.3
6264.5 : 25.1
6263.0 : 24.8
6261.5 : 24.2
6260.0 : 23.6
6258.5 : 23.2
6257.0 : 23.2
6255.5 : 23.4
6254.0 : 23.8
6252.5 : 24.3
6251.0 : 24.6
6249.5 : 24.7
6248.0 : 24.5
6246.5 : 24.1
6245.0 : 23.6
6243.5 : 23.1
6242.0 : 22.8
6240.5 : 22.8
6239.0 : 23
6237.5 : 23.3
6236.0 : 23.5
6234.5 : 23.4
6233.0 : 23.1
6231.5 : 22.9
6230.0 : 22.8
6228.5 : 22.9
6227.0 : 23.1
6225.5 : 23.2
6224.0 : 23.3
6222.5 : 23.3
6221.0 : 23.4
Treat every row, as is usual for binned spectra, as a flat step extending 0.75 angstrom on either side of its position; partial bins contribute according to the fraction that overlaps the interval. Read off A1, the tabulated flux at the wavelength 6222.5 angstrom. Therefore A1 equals 23.3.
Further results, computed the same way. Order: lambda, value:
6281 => 26.3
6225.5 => 23.2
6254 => 23.8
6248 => 24.5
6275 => 26.1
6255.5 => 23.4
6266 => 25.3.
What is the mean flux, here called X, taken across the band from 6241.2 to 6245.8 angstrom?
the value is 23.2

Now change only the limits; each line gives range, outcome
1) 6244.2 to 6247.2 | 23.8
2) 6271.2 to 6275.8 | 26.1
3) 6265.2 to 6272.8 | 25.6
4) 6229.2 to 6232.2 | 22.8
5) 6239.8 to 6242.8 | 22.8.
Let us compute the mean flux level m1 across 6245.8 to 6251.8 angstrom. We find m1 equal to 24.5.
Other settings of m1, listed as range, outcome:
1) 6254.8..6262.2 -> 23.5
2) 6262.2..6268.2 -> 25.1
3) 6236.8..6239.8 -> 23.1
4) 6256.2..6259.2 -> 23.2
